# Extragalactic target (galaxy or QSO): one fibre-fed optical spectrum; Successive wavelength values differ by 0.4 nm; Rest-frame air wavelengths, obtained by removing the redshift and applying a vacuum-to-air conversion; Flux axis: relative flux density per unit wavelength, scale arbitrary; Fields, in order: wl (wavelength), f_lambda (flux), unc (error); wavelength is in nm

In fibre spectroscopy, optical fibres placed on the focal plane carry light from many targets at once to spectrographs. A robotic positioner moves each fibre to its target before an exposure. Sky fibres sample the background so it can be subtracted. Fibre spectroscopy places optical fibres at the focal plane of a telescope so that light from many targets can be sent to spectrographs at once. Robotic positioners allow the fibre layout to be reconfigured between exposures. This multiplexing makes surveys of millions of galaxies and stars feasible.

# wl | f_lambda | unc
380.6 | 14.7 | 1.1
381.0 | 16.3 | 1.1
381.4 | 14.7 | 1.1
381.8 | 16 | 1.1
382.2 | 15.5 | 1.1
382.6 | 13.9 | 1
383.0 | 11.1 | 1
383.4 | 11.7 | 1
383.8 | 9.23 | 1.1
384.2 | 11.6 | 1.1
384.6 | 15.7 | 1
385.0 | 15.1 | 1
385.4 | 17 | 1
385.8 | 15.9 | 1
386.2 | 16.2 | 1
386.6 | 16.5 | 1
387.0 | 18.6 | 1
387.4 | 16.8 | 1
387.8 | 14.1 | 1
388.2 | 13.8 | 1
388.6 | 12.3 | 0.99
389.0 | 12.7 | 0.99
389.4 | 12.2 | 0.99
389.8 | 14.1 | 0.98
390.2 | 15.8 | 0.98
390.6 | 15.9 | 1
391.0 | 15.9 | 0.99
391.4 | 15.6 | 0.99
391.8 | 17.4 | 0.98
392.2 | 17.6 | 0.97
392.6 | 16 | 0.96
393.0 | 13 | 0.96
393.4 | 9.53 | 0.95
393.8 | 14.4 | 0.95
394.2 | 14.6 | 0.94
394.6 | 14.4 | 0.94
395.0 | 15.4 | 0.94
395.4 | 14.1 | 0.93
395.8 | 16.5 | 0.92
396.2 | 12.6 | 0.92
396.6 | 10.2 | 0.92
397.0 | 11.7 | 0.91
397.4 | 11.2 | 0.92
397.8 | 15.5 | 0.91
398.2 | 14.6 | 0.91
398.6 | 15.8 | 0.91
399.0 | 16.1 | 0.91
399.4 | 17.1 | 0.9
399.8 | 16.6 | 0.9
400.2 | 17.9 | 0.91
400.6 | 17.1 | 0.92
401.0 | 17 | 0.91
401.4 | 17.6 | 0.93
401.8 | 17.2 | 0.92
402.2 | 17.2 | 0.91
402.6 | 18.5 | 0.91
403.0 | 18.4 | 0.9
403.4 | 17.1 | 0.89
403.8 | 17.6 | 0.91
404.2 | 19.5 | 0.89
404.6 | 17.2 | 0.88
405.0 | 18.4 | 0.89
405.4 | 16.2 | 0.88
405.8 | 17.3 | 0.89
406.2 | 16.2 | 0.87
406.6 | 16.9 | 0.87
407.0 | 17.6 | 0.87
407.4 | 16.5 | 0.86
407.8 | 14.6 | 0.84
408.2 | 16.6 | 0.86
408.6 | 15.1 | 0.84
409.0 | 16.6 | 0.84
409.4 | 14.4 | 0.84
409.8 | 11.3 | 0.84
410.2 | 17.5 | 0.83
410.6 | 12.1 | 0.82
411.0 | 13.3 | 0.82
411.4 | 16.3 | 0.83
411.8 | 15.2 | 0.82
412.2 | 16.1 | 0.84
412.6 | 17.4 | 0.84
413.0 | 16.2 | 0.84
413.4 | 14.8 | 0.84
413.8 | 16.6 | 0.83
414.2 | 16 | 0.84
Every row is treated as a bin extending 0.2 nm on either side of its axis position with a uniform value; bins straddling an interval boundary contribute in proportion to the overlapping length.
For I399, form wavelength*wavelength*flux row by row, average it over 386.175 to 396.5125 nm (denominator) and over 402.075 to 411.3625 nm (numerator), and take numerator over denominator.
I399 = 1.2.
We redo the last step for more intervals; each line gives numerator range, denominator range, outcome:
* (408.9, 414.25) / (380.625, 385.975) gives 1.24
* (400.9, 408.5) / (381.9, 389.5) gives 1.33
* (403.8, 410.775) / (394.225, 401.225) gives 1.13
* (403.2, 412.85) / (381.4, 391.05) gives 1.24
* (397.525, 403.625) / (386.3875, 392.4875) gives 1.17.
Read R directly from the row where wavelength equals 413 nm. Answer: 16.2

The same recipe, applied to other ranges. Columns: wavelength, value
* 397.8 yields 15.5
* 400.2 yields 17.9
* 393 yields 13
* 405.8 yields 17.3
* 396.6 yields 10.2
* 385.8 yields 15.9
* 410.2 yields 17.5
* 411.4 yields 16.3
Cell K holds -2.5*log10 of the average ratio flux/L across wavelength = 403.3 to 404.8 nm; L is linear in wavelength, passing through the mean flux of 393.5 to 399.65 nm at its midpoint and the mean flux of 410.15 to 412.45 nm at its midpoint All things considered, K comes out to -0.221 mag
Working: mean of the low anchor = 14.2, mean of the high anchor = 15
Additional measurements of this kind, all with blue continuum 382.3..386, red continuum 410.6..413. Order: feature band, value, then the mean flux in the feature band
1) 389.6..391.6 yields -0.11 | 15.5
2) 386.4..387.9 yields -0.21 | 16.7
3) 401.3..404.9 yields -0.20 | 17.8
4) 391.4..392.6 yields -0.20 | 16.9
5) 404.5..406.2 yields -0.15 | 17.2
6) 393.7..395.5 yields -0.03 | 14.6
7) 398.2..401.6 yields -0.15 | 16.8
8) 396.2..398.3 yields 0.15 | 12.5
